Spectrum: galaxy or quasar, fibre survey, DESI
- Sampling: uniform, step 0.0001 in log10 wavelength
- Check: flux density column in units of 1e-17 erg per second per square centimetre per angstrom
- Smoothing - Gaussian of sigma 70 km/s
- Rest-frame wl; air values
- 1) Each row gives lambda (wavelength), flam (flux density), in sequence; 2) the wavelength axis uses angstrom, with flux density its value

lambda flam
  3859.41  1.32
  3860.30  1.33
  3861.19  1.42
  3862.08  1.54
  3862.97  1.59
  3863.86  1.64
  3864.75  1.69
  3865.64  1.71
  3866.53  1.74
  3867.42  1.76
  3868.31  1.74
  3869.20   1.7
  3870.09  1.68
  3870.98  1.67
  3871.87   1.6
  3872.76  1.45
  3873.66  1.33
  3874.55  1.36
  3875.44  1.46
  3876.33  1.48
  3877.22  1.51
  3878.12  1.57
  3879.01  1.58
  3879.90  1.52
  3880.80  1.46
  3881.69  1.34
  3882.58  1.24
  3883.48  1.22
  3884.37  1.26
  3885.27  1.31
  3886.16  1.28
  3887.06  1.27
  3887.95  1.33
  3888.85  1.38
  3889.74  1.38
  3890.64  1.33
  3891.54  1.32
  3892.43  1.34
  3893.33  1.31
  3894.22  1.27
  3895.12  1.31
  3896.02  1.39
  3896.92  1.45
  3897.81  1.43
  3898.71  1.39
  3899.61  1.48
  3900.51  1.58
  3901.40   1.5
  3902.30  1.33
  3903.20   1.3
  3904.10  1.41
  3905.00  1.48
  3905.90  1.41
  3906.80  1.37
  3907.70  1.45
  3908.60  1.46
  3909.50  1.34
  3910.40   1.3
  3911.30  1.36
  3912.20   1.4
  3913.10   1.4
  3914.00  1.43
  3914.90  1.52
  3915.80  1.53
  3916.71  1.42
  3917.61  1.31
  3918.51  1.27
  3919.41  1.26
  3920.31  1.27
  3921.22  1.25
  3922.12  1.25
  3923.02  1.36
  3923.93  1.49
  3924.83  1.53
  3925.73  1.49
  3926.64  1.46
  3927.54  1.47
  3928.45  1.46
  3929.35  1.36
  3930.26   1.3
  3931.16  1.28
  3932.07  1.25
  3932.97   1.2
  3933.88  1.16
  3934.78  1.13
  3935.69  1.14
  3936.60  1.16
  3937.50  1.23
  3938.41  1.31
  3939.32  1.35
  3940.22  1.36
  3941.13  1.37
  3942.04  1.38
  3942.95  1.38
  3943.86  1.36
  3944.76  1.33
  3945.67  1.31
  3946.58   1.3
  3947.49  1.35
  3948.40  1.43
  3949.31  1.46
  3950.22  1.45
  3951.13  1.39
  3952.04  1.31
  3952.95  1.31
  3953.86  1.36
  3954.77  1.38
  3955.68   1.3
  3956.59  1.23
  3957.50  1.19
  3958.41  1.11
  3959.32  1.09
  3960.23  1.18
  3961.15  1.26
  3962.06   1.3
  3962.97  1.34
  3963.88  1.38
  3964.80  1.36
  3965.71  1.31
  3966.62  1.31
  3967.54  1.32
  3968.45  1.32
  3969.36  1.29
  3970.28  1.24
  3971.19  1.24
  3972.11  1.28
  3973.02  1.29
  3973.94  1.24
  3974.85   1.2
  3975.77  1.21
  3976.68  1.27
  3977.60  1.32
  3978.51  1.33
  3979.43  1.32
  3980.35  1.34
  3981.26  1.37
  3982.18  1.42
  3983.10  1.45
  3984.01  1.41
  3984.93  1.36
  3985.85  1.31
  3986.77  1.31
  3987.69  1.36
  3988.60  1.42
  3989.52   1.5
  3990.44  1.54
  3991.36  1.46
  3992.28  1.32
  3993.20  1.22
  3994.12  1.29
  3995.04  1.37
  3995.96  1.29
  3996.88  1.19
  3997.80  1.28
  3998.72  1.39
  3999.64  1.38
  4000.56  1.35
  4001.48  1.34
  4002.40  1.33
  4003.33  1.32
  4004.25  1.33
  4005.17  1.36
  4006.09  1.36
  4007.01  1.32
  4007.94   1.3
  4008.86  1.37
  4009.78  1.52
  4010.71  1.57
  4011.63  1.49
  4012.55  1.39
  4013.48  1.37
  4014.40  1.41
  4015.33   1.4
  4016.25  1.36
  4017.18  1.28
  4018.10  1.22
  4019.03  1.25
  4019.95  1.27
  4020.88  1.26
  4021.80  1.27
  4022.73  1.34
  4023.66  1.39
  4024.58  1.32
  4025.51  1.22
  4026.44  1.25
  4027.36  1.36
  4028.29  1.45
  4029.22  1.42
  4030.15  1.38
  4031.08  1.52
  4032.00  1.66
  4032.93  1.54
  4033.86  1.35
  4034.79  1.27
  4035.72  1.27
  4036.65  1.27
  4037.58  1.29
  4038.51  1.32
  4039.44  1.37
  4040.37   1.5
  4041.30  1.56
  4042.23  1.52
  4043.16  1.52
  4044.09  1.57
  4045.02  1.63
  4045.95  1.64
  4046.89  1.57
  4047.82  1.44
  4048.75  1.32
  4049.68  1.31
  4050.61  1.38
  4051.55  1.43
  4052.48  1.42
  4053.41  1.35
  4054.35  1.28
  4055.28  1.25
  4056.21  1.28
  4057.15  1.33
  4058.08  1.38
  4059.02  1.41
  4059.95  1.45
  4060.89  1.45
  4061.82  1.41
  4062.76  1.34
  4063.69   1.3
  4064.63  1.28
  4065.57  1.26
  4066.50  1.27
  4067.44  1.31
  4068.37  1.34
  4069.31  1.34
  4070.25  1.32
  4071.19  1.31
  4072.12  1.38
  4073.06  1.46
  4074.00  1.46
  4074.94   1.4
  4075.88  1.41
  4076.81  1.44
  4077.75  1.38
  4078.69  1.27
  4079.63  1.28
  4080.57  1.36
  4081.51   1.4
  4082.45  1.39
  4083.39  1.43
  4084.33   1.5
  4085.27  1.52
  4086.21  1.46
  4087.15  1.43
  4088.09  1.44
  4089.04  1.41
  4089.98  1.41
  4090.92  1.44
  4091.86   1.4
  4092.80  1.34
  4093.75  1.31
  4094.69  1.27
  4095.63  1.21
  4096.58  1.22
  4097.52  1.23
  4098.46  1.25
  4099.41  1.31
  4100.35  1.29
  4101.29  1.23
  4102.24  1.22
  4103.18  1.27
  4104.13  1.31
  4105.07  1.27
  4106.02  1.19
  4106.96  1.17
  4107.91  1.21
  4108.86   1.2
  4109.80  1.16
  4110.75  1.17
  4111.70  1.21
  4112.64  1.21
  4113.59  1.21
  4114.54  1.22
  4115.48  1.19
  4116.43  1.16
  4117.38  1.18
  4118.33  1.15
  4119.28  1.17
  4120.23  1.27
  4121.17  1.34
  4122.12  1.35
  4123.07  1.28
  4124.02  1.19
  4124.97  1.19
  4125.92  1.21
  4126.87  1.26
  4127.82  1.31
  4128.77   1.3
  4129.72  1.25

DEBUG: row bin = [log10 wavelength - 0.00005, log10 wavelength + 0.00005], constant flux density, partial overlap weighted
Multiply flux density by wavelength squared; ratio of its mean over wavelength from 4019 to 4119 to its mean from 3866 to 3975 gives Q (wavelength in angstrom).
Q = 1.06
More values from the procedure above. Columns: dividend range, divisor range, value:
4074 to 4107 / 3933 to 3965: 1.11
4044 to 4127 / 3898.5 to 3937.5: 1.06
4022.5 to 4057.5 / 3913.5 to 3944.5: 1.11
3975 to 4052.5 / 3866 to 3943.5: 1.04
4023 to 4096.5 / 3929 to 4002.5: 1.11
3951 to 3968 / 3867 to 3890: 0.92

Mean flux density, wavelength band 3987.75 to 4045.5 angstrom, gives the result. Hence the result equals 1.38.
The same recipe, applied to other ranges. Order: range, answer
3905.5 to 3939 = 1.35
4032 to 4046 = 1.44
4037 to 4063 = 1.42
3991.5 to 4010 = 1.33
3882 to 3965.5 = 1.34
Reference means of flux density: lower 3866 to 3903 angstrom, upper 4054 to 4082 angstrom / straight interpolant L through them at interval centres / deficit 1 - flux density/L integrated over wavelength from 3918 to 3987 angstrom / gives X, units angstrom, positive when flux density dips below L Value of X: 4.6 angstrom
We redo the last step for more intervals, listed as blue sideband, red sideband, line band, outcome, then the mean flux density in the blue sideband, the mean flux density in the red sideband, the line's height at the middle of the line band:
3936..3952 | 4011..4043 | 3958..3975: 1.1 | 1.35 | 1.37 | 1.35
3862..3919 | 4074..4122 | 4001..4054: -1.6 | 1.44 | 1.3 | 1.35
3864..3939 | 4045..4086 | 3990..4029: 1.2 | 1.4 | 1.38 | 1.39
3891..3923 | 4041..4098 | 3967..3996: 1.1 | 1.38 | 1.39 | 1.38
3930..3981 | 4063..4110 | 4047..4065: -0.6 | 1.29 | 1.33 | 1.32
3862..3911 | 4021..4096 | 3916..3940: 2.0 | 1.45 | 1.39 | 1.43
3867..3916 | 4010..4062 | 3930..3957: 2.0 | 1.43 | 1.39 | 1.41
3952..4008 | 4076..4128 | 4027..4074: -3.4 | 1.32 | 1.29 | 1.3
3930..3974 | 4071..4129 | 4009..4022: -0.7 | 1.29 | 1.3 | 1.3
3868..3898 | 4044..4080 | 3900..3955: 1.9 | 1.42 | 1.38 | 1.41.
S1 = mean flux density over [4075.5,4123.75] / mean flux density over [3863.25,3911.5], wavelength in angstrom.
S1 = 0.9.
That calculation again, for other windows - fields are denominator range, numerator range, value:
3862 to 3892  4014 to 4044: 0.93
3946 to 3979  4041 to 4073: 1.07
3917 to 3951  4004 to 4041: 1.03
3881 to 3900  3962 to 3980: 0.97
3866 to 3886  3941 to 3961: 0.88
